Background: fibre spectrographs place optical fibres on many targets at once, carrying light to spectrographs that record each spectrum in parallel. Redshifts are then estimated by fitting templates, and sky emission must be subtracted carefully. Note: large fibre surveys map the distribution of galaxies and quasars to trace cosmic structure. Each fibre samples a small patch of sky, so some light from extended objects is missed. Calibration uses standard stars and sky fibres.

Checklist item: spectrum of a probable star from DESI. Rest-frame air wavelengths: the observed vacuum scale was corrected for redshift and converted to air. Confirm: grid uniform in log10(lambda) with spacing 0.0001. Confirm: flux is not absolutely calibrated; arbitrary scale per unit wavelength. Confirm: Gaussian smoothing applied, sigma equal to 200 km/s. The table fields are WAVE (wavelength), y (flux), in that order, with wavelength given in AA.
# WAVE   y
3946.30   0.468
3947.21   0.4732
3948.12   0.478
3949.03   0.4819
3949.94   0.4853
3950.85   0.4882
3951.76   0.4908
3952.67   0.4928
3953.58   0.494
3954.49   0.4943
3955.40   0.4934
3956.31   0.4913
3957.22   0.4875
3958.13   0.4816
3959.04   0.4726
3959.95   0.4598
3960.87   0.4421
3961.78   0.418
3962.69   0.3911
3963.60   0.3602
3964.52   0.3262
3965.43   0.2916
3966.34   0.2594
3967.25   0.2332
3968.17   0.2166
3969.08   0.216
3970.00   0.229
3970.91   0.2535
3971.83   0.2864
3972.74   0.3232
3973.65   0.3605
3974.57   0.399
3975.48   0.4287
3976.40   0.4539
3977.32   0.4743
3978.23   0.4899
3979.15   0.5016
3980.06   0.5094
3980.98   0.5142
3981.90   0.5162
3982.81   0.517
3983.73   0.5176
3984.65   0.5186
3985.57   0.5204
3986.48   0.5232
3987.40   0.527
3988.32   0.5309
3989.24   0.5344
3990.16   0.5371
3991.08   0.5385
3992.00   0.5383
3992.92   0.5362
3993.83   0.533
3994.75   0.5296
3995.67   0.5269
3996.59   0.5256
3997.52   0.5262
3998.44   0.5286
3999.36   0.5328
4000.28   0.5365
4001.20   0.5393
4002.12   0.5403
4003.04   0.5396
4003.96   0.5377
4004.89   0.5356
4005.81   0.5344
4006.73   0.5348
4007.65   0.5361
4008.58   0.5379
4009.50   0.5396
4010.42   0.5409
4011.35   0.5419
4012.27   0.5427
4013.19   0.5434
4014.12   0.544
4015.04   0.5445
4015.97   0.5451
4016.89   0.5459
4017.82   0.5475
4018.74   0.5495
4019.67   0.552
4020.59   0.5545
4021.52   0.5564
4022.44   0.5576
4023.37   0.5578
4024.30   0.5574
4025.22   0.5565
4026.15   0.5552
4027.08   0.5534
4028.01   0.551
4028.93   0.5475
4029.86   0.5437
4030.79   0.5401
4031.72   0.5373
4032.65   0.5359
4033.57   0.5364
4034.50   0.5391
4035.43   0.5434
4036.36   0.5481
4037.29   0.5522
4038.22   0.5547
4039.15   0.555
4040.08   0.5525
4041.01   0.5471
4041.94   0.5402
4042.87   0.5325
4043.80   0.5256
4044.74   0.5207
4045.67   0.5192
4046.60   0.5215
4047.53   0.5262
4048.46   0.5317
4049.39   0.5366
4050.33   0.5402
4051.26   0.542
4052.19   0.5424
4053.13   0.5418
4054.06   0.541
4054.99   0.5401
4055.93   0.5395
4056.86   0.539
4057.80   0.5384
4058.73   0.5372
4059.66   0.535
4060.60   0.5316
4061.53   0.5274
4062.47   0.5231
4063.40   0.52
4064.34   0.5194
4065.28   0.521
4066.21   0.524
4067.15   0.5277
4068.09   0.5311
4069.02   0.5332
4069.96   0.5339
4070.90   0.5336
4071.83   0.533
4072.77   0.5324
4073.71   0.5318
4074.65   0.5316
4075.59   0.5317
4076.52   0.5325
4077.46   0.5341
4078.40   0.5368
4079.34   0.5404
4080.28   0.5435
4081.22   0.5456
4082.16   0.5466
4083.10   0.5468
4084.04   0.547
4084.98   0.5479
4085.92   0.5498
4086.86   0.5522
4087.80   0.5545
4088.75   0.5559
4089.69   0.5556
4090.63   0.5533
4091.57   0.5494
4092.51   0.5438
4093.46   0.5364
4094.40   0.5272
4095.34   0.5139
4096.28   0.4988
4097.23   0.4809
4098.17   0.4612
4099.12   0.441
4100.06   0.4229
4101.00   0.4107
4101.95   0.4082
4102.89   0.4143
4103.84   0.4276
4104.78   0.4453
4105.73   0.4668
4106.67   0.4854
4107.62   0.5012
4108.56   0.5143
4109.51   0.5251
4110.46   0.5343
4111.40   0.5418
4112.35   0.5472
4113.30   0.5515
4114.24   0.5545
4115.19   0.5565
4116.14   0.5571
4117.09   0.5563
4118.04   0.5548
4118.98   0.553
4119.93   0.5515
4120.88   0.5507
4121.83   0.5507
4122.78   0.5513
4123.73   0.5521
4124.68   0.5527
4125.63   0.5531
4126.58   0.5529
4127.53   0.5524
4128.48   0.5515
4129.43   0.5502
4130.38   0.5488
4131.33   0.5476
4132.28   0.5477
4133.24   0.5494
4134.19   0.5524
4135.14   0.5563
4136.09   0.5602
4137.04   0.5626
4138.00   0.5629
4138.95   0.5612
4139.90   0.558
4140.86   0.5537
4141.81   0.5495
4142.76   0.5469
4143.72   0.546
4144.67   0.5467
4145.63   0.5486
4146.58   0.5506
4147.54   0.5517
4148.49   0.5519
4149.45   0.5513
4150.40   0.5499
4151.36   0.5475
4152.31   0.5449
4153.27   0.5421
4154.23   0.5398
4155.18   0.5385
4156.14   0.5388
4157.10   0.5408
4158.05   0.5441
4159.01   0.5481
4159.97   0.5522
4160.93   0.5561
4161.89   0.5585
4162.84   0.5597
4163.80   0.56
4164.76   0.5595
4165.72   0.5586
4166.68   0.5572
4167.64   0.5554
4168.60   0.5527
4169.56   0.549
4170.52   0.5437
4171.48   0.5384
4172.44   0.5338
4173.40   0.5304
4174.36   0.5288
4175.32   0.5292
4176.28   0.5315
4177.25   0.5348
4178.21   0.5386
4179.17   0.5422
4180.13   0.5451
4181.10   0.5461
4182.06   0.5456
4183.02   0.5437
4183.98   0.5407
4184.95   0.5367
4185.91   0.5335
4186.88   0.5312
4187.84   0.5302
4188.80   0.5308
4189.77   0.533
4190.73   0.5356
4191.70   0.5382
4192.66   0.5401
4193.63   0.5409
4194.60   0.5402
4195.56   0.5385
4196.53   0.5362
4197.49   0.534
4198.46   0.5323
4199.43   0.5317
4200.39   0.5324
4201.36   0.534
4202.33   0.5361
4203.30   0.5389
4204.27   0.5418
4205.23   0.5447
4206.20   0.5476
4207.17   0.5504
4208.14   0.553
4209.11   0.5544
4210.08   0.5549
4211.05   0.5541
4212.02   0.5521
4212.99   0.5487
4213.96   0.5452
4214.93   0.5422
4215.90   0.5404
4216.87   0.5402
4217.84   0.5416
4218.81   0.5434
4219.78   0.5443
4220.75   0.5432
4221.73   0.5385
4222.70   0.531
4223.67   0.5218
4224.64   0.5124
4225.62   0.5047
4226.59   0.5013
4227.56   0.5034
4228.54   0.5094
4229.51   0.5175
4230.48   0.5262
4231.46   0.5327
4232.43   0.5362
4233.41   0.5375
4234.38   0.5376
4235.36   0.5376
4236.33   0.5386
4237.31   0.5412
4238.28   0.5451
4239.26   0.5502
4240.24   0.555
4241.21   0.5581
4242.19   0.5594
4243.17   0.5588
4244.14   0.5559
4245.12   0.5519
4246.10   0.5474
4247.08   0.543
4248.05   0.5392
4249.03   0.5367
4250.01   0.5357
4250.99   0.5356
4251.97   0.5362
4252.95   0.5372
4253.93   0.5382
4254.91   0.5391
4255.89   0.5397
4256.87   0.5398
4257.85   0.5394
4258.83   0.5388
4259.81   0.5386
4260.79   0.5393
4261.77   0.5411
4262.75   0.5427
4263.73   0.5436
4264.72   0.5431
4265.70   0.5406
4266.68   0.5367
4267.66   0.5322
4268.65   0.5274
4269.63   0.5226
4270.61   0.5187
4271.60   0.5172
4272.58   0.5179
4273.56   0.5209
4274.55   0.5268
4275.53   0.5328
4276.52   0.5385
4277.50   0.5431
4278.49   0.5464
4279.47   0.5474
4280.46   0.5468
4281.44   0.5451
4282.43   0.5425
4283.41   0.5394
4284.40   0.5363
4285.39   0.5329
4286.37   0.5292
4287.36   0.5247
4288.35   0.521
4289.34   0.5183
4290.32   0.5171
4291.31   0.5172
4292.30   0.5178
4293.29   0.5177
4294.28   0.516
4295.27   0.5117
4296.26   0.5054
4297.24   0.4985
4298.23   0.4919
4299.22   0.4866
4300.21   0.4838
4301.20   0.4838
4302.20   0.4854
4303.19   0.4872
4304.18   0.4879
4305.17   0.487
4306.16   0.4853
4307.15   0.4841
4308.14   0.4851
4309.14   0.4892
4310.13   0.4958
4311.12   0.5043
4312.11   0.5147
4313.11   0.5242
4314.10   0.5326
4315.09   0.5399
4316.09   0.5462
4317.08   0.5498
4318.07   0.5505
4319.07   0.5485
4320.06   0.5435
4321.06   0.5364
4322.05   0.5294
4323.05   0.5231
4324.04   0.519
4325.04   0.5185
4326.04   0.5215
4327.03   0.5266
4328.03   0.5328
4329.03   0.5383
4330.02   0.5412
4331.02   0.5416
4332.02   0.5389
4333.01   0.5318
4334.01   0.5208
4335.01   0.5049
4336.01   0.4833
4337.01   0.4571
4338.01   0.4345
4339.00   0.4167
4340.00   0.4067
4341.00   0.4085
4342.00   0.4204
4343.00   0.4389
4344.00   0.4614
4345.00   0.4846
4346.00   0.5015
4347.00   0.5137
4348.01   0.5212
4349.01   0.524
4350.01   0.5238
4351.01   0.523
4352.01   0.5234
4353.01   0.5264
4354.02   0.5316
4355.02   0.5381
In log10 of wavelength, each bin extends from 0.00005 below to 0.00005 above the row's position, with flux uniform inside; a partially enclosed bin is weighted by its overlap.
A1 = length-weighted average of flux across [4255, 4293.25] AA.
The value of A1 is 0.533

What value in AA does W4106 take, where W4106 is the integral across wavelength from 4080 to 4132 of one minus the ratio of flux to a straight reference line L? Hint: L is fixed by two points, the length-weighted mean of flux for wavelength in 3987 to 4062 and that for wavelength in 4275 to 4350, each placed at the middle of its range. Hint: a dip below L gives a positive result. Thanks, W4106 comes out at 0.7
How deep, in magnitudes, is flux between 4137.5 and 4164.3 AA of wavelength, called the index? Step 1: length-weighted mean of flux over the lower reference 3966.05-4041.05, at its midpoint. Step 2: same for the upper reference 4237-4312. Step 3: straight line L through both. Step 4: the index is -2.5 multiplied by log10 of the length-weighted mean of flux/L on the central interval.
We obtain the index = -0.07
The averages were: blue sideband 0.504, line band 0.55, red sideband 0.526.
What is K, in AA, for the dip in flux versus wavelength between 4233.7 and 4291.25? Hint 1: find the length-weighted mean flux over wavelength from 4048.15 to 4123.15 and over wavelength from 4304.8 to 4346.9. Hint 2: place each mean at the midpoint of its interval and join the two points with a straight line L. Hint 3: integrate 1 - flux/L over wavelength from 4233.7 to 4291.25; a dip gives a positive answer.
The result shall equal -3.3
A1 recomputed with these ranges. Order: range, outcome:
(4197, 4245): 0.539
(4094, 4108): 0.46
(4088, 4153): 0.531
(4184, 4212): 0.54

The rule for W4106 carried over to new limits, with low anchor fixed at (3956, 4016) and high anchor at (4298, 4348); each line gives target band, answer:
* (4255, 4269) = -1.2 AA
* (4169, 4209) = -4.1 AA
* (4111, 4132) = -3.0 AA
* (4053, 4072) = -2.2 AA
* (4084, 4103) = -1.1 AA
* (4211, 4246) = -3.2 AA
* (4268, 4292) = -1.6 AA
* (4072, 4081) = -1.1 AA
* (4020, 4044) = -3.7 AA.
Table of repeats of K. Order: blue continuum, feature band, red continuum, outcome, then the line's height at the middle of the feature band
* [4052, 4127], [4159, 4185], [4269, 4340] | -1.18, 0.522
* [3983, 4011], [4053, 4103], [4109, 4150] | 1.84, 0.544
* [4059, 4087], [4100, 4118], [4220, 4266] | 1.22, 0.535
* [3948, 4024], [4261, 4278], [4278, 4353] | -0.91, 0.505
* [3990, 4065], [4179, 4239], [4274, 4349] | -1.88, 0.521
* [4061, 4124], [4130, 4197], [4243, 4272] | -2.04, 0.529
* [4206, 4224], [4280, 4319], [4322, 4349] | -0.39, 0.509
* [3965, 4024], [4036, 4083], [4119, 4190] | -2.20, 0.512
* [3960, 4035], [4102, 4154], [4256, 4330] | -3.53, 0.504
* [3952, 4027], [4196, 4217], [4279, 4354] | -1.79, 0.5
